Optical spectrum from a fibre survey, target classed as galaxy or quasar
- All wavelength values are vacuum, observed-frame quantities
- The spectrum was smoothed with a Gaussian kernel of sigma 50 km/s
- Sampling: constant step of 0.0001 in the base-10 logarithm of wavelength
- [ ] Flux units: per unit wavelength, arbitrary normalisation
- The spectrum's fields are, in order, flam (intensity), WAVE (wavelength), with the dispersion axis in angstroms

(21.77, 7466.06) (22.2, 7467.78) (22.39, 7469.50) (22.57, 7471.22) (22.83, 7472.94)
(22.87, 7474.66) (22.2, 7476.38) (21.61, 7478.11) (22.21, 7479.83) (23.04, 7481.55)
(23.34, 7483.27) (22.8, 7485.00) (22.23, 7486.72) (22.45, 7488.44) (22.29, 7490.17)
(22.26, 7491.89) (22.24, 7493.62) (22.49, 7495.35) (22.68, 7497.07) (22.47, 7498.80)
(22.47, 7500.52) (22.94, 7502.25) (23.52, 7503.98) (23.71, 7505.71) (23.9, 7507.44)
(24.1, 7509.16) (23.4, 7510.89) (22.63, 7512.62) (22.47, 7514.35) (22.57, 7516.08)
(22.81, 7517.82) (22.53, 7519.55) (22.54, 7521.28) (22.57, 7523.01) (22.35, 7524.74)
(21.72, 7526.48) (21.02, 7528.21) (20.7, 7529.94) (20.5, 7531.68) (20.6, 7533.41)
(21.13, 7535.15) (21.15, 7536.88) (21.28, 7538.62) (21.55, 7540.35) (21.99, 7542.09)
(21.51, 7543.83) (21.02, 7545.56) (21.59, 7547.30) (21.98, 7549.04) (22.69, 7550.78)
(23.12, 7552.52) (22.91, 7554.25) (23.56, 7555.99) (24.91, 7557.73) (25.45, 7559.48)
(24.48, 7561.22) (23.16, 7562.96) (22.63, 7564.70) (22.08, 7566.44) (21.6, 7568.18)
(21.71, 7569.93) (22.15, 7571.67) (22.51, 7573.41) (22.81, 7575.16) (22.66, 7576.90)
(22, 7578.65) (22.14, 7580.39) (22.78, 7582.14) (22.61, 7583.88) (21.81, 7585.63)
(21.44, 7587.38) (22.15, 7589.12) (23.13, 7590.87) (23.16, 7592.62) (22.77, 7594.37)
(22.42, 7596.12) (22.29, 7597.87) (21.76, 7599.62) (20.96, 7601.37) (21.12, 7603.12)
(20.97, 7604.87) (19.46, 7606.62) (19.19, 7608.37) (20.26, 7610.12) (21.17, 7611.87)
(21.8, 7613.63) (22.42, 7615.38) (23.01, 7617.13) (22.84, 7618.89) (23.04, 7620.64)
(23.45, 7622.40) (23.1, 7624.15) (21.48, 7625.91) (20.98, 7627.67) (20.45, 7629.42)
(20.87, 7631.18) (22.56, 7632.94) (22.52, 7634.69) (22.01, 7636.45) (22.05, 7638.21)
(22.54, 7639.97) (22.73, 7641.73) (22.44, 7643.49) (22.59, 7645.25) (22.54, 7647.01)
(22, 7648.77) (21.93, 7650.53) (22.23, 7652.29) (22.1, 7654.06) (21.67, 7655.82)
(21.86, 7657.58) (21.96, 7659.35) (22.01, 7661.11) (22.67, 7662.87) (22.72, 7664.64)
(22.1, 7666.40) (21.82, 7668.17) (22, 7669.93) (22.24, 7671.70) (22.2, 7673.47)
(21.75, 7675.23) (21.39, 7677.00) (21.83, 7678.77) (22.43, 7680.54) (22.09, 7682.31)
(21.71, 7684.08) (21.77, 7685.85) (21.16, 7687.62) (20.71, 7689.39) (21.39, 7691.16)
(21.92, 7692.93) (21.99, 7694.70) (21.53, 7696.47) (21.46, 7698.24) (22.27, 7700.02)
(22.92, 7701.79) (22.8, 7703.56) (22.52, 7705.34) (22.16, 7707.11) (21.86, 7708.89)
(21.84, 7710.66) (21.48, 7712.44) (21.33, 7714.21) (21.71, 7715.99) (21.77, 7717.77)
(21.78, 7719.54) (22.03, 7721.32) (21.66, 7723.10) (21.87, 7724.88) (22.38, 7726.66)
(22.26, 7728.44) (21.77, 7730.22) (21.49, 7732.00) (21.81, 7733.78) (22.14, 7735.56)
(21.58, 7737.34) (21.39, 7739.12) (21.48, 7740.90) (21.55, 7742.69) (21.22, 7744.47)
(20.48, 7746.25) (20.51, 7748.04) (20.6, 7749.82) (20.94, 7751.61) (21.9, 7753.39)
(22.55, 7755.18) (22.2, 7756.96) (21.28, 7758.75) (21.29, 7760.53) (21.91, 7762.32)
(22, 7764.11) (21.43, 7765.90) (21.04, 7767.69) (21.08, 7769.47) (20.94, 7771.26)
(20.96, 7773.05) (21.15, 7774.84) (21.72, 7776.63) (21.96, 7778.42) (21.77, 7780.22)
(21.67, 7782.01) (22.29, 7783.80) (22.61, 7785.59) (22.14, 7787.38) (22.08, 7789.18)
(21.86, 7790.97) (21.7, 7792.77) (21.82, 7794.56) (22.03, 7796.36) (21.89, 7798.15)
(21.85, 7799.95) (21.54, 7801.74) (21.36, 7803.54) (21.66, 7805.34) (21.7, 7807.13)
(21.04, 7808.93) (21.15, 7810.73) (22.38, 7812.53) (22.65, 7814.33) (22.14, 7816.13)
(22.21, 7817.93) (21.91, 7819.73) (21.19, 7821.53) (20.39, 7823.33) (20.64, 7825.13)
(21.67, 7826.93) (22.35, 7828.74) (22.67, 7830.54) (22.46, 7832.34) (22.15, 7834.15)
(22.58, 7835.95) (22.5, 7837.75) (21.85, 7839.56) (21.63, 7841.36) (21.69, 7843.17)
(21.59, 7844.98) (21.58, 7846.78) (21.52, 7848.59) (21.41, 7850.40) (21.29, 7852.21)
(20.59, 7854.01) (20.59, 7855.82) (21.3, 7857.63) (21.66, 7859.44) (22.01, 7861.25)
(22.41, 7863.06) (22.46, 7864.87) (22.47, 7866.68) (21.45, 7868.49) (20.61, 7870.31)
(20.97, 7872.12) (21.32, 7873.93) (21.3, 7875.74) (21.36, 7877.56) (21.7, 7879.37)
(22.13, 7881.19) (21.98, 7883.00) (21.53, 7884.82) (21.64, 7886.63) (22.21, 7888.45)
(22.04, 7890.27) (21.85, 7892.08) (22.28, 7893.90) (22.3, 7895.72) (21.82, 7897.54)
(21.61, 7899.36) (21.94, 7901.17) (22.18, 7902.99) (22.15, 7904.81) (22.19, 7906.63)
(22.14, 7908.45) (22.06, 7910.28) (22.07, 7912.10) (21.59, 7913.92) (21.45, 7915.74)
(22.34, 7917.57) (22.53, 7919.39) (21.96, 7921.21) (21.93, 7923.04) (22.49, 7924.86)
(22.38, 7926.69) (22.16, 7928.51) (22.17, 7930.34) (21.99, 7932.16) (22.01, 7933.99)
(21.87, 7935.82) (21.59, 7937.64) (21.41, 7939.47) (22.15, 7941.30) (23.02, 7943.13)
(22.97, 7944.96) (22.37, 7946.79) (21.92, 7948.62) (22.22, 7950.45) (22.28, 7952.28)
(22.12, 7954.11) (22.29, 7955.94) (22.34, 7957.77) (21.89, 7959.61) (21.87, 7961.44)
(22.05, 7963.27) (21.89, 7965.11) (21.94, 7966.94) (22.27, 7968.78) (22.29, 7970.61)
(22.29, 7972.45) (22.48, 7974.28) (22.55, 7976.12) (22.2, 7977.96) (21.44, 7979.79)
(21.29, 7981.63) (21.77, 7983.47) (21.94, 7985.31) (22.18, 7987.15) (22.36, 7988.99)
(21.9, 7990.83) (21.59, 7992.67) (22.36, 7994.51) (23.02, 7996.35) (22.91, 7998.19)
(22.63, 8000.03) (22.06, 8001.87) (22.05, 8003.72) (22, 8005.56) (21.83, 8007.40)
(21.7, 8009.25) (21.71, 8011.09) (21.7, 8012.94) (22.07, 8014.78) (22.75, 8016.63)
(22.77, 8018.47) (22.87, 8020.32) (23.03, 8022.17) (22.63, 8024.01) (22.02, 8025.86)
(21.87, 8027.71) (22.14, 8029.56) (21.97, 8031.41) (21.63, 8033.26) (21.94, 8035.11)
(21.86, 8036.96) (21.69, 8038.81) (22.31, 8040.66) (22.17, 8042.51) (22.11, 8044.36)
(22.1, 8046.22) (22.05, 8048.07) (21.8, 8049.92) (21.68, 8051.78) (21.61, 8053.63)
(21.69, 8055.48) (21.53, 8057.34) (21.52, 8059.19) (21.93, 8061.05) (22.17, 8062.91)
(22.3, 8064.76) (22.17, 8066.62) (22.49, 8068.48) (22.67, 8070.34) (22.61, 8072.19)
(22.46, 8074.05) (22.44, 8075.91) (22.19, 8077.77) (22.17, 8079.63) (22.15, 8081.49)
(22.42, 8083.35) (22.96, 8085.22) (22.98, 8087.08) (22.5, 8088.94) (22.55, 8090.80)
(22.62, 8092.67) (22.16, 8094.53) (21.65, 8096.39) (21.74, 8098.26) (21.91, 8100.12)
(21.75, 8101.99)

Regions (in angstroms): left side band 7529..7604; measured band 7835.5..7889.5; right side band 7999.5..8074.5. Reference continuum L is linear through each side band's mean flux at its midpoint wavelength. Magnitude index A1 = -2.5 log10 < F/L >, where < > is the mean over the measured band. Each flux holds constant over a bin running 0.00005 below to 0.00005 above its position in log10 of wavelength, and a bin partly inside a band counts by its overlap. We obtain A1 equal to 0.025 mag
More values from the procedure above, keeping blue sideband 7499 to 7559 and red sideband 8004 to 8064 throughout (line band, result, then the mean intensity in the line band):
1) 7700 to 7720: 0.01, 22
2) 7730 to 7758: 0.04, 21.5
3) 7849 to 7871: 0.03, 21.5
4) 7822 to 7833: 0.02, 21.7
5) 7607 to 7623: 0.02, 21.8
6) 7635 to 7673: 0.00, 22.2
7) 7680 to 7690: 0.03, 21.6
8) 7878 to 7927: 0.01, 22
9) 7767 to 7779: 0.05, 21.3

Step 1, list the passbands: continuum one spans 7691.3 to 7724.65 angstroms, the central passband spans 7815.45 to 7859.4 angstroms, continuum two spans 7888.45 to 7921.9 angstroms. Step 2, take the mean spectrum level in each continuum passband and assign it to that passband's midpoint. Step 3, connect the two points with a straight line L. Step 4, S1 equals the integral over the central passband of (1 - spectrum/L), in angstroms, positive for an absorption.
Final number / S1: 0.7 angstroms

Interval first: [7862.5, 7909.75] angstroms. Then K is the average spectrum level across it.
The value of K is 21.8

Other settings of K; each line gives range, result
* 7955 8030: 22.2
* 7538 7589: 22.5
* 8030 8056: 21.9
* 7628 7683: 22.1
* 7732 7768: 21.5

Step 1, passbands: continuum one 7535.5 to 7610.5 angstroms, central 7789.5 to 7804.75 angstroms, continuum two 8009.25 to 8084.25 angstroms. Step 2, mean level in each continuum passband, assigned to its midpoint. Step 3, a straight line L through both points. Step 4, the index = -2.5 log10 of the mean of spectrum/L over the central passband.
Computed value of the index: 0.02 mag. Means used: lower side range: 22.2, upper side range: 22.1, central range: 21.8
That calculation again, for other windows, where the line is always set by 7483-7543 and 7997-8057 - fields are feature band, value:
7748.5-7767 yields 0.03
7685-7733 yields 0.02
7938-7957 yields -0.01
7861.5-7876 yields 0.03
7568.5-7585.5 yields 0.00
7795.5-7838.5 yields 0.02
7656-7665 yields 0.00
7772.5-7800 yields 0.02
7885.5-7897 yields 0.01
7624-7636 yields 0.03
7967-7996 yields 0.00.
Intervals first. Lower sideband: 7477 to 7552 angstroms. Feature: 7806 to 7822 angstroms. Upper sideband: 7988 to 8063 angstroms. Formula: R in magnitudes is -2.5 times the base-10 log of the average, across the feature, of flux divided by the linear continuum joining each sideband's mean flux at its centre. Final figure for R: 0.02 mag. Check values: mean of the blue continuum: 22.3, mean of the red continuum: 22.1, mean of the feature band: 21.8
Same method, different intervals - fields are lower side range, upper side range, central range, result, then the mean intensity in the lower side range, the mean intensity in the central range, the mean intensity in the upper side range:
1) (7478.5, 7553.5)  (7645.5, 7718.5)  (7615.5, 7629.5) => -0.02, 22.3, 22.4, 22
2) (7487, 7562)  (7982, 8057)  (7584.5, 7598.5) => 0.00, 22.5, 22.4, 22.1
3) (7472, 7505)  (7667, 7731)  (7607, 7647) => 0.01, 22.6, 22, 21.9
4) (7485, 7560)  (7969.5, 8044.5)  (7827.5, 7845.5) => 0.00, 22.4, 22.1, 22.2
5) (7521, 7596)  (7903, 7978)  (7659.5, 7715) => 0.01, 22.3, 21.9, 22.1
